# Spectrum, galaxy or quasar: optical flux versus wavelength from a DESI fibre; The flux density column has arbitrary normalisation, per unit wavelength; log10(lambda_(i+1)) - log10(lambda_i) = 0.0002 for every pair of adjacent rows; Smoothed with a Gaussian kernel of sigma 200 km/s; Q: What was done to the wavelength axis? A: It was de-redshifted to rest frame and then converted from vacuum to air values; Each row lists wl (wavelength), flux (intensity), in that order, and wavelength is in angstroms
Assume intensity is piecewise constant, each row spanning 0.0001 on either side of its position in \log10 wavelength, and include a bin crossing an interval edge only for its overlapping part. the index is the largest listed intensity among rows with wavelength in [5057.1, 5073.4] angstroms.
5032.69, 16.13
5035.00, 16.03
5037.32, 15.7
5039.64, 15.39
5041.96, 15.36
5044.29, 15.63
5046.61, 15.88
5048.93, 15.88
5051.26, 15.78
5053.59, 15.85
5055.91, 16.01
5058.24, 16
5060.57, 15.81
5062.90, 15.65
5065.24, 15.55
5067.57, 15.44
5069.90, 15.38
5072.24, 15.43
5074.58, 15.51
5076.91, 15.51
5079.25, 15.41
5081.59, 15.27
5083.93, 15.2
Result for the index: 16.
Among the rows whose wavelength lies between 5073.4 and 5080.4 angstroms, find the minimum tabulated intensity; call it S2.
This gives 15.41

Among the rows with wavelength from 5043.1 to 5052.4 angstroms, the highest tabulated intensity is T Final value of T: 15.88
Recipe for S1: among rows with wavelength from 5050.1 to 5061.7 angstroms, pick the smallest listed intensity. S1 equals 15.78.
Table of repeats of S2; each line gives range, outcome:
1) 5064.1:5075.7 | 15.38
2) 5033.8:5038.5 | 15.7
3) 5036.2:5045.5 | 15.36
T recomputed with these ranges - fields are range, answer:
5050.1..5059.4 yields 16.01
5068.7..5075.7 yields 15.51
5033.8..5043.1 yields 16.03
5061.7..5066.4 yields 15.65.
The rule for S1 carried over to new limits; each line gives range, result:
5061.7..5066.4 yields 15.55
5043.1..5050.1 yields 15.63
